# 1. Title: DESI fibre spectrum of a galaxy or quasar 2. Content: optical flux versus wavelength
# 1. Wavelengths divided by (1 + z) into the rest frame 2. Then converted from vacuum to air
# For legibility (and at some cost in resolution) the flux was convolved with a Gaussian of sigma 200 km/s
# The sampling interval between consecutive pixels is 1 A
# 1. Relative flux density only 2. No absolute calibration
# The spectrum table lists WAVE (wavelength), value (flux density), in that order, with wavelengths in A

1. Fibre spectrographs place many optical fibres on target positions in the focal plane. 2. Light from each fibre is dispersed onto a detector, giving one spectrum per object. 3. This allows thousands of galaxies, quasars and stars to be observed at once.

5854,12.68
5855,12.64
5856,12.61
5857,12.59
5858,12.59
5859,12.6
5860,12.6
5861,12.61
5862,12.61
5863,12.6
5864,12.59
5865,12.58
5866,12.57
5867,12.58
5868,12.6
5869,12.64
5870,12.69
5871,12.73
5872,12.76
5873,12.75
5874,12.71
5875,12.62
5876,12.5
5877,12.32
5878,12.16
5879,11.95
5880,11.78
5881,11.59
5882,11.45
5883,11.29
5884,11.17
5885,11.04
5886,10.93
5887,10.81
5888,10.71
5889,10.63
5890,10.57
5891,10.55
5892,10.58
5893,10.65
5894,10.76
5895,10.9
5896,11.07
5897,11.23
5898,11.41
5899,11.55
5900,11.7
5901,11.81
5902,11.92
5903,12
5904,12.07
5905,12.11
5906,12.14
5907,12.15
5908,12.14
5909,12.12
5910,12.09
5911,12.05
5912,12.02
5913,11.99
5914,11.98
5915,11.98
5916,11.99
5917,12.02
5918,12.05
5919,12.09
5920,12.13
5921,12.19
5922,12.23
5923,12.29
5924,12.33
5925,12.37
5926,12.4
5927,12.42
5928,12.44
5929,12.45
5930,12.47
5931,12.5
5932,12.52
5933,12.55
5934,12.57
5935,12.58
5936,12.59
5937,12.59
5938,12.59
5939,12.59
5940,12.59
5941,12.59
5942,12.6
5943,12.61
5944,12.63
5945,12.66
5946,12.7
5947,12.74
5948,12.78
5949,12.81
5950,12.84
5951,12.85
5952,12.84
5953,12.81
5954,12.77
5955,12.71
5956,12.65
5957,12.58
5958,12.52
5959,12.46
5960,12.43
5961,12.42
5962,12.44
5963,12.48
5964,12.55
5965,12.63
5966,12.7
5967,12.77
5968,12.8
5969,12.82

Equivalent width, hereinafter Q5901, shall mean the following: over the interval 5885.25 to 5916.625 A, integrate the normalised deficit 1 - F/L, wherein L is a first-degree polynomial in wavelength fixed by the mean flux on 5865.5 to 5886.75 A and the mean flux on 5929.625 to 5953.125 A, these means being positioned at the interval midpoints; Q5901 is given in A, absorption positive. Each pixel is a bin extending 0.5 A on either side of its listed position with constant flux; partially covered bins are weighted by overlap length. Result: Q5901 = 2.1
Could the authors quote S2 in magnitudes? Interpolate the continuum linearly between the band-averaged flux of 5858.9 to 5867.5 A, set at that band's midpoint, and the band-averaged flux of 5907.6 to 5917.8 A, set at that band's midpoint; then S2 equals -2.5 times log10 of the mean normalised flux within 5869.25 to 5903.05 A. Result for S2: 0.07 mag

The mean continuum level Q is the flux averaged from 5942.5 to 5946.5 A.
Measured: 12.6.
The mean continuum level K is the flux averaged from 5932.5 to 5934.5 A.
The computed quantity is 12.6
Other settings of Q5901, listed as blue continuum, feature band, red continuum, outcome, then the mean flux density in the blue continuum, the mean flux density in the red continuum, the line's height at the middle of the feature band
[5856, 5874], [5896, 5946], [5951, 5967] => 1.6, 12.6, 12.6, 12.6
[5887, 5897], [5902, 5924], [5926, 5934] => -0.7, 10.7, 12.5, 11.7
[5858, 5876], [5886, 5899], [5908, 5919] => 1.5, 12.6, 12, 12.3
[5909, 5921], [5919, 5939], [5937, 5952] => -0.1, 12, 12.7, 12.3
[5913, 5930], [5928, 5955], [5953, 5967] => -0.5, 12.2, 12.6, 12.4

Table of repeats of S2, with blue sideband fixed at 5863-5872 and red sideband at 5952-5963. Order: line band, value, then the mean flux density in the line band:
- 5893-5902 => 0.12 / 11.3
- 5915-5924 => 0.04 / 12.1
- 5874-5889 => 0.09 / 11.6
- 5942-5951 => -0.01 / 12.7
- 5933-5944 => 0.00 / 12.6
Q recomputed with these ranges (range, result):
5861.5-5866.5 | 12.6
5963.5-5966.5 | 12.6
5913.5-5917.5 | 12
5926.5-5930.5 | 12.4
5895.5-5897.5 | 11.2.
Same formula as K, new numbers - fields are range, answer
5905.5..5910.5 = 12.1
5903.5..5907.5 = 12.1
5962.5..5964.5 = 12.5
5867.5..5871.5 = 12.7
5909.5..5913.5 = 12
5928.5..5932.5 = 12.5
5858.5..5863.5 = 12.6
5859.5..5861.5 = 12.6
